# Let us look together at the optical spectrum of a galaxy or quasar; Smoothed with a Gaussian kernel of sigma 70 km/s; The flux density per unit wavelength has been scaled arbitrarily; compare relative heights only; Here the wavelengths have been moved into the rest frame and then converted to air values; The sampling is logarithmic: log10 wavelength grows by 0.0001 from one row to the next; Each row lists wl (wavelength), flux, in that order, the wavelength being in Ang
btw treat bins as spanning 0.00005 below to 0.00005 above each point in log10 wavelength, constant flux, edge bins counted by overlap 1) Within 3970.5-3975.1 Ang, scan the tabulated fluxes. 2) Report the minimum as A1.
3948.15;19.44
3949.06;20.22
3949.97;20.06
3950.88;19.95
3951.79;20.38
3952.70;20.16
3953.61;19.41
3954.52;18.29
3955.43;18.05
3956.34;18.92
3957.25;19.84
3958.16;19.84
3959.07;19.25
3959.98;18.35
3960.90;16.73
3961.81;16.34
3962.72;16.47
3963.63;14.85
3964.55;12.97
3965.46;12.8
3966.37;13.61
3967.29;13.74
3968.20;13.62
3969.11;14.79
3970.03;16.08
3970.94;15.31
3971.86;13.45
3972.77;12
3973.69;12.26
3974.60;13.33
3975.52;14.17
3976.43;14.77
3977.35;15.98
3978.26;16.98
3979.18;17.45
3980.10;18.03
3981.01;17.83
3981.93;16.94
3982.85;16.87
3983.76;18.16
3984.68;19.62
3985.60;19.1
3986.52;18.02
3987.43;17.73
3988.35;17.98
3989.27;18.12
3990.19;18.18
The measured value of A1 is 12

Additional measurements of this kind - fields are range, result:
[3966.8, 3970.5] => 13.62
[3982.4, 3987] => 16.87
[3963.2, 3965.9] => 12.8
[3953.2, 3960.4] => 18.05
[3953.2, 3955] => 18.29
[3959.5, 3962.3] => 16.34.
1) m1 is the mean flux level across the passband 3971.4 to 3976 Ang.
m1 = 13.1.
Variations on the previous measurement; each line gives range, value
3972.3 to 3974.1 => 12.1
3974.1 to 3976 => 13.8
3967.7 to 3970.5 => 14.8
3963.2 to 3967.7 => 13.6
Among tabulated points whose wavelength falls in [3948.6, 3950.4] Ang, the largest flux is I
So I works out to 20.22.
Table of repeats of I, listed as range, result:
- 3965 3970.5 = 16.08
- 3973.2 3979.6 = 17.45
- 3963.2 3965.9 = 14.85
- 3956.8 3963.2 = 19.84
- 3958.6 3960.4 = 19.25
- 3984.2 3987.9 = 19.62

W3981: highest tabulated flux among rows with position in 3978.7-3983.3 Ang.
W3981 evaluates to 18.03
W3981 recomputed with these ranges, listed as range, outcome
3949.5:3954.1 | 20.38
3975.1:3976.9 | 14.77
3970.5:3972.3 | 15.31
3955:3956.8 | 18.92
